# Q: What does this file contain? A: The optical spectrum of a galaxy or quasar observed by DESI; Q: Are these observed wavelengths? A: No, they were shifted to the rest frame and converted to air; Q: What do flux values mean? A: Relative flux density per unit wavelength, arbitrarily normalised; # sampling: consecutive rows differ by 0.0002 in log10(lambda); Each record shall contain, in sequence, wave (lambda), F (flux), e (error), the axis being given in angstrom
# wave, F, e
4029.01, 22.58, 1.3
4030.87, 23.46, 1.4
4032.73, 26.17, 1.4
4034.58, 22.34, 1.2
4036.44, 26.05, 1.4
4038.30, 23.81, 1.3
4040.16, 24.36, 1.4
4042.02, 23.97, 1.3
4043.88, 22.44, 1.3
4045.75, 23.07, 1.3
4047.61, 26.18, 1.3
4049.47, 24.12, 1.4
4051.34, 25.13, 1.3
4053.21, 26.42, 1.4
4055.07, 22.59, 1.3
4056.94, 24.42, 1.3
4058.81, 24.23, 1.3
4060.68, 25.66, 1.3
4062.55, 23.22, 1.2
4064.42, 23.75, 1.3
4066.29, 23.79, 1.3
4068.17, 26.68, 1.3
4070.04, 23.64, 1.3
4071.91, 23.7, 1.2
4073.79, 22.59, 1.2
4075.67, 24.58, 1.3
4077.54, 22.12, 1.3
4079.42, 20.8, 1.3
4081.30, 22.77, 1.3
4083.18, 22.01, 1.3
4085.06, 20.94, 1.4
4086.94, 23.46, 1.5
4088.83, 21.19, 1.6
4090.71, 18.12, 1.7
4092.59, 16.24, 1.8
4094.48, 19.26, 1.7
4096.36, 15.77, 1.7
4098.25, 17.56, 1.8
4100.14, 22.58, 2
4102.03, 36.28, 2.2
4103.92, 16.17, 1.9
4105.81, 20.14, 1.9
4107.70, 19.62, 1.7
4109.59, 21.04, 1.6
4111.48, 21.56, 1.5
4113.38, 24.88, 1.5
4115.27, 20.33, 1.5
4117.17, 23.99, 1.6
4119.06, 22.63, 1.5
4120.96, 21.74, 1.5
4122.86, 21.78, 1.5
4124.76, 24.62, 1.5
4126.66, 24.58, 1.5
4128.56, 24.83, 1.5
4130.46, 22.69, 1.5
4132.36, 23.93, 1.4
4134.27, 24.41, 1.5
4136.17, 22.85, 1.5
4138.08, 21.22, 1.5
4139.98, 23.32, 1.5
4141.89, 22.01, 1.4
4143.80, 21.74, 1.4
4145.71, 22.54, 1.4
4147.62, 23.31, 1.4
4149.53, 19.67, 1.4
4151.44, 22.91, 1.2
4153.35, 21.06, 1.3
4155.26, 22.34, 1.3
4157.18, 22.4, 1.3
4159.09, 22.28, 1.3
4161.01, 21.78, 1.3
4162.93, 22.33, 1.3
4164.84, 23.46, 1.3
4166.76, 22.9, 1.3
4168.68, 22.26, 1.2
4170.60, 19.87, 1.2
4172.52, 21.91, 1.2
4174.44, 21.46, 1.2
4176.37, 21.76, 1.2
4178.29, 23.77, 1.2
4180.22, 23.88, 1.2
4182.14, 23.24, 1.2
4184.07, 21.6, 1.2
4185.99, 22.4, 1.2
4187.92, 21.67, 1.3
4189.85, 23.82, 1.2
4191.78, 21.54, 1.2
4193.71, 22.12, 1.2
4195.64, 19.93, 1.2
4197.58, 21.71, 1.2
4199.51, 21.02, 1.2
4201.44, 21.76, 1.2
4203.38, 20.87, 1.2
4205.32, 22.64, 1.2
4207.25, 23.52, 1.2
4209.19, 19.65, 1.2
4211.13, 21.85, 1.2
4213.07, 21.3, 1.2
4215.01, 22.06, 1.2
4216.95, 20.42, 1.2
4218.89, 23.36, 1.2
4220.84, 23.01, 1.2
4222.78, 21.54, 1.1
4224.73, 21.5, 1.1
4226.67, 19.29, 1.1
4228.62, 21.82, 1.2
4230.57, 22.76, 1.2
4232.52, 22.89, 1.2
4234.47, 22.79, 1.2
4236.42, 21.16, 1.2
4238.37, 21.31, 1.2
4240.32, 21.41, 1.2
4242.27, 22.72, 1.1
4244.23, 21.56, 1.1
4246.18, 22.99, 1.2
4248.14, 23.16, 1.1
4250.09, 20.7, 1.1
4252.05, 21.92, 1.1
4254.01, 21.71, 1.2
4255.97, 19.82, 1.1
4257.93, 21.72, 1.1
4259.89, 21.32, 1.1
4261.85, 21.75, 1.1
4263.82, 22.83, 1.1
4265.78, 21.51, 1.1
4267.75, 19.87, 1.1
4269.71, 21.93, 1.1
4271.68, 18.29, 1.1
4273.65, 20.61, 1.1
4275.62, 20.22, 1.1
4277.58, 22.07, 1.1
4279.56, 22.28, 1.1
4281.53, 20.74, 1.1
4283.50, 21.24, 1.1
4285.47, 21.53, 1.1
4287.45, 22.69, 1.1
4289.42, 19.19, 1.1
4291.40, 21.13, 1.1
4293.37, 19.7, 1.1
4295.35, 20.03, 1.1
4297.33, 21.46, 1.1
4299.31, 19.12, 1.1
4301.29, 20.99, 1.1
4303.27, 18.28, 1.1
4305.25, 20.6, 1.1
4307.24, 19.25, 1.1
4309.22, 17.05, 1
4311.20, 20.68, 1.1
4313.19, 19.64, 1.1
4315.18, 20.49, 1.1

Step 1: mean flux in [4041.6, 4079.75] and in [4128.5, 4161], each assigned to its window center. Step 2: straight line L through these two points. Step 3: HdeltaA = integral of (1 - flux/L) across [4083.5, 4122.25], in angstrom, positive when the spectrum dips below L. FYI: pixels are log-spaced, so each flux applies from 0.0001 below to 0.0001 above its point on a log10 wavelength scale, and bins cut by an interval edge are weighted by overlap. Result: 3.39 angstrom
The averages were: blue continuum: 24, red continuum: 22.5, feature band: 21.2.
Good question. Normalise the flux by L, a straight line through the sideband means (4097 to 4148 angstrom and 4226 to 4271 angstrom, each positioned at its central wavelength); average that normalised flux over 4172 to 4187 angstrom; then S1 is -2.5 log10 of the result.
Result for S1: -0.02 mag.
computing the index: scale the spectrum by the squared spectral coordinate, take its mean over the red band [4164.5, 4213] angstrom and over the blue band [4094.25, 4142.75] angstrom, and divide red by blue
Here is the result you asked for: 1.02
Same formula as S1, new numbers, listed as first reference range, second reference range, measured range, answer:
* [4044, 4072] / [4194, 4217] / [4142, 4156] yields 0.031 mag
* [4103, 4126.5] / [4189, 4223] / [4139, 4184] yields -0.026 mag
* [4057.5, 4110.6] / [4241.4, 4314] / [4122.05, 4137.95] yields -0.086 mag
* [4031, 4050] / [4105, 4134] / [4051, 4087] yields 0.002 mag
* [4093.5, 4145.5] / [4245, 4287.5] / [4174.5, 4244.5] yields -0.010 mag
